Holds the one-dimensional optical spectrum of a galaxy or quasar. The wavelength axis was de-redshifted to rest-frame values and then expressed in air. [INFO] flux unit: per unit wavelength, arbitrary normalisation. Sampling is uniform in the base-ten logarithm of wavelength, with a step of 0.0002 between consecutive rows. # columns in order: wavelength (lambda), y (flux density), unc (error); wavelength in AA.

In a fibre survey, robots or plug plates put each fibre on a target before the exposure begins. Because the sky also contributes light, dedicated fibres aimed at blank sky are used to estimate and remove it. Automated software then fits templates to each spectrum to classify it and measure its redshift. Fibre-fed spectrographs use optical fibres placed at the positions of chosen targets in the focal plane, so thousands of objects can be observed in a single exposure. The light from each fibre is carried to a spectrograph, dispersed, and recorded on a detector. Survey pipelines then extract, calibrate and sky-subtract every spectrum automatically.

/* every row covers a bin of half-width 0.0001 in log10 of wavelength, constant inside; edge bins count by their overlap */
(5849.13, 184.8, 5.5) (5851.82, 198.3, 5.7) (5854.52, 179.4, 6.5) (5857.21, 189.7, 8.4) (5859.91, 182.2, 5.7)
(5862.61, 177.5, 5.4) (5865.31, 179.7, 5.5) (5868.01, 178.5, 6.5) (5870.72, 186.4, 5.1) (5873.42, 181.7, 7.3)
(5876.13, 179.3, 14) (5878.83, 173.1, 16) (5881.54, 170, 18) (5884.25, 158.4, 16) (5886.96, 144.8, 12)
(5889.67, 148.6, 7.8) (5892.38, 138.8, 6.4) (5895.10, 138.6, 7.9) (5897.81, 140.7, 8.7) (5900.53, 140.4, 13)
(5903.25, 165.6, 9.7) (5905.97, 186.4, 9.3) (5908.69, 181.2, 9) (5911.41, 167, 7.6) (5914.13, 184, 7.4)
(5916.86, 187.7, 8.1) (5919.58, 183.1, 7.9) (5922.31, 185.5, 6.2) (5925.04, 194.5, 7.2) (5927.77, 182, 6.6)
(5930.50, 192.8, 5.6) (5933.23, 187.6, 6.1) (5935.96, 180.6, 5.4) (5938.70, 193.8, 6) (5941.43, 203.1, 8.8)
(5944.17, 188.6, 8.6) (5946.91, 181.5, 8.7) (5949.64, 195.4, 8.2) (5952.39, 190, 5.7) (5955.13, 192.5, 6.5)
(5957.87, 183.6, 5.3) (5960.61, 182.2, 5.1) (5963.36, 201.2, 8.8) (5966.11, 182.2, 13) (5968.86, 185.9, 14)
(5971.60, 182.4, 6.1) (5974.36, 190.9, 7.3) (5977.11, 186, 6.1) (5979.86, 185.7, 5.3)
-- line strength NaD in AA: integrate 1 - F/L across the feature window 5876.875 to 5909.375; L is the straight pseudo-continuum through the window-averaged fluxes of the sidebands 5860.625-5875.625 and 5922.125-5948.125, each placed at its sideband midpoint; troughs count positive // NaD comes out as 4.7 AA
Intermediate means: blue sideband 181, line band 157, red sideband 189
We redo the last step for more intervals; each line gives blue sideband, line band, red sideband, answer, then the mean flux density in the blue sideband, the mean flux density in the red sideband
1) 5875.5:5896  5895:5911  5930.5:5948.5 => 0.6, 156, 190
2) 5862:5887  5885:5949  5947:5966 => 3.0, 174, 190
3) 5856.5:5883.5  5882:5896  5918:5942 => 2.7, 179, 189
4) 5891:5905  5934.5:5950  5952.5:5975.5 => -1.4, 146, 188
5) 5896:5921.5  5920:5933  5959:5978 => -0.9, 170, 187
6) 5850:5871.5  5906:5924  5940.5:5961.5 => 0.5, 184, 190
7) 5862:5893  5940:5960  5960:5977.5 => -0.7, 169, 187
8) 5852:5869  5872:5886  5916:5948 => 0.9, 182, 188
